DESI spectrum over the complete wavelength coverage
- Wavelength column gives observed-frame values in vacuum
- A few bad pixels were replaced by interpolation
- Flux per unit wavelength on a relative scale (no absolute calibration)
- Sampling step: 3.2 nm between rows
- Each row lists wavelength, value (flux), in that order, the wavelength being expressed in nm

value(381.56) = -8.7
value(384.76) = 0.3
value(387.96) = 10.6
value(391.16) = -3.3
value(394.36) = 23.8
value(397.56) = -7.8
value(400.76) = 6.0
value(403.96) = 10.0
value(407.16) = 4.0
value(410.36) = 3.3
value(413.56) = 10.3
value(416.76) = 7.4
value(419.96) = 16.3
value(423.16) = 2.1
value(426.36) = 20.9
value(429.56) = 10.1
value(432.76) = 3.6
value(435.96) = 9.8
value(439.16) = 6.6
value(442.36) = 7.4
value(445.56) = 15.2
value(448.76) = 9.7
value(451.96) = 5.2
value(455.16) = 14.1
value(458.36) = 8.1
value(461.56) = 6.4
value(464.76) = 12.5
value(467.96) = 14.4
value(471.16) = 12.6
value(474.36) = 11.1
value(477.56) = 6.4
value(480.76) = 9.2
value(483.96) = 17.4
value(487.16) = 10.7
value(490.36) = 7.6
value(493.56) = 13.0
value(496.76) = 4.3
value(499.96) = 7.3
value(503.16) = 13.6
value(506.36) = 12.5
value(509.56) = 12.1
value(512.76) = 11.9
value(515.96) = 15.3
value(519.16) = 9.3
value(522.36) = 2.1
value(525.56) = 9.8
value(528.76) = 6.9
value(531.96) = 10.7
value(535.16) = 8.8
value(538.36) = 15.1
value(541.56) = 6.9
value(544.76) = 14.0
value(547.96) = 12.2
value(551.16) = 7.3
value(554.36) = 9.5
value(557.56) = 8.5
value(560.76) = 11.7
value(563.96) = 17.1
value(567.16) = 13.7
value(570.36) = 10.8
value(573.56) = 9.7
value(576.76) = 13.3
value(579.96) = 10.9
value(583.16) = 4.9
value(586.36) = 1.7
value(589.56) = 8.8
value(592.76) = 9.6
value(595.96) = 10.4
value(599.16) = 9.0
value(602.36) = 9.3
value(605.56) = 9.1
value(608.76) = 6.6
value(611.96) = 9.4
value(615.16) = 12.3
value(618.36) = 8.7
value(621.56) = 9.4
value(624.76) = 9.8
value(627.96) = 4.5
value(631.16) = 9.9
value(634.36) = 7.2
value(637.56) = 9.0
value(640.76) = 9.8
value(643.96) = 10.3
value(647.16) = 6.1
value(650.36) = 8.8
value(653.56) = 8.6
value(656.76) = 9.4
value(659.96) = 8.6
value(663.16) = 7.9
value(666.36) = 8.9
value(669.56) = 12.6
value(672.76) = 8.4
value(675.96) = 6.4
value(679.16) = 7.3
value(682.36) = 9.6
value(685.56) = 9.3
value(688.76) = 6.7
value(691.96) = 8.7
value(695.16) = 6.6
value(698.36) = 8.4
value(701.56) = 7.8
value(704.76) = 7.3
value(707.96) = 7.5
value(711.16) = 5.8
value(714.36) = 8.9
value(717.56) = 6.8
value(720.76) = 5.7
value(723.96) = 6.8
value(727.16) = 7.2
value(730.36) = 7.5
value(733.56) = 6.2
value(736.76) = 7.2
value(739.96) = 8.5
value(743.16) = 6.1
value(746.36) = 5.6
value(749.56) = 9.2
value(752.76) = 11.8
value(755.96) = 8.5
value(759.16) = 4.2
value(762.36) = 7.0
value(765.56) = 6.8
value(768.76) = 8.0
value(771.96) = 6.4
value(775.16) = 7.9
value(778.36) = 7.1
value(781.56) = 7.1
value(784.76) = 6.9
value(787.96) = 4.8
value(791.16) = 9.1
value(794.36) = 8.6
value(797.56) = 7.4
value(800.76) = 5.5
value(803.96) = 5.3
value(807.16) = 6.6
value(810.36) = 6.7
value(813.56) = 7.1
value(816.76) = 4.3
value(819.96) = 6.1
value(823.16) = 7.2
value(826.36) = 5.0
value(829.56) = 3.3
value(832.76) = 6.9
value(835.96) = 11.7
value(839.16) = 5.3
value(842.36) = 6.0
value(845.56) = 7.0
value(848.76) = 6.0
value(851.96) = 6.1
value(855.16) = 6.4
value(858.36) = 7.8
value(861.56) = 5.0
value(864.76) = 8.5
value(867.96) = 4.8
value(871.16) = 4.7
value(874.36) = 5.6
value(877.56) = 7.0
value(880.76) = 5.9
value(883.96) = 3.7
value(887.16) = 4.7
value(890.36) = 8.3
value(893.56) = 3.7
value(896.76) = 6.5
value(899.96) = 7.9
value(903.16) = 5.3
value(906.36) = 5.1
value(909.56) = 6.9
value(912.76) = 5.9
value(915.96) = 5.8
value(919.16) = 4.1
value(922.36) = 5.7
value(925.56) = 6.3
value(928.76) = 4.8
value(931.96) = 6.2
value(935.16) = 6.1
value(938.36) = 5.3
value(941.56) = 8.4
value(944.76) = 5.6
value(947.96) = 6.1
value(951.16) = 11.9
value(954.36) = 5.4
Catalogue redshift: 0.019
